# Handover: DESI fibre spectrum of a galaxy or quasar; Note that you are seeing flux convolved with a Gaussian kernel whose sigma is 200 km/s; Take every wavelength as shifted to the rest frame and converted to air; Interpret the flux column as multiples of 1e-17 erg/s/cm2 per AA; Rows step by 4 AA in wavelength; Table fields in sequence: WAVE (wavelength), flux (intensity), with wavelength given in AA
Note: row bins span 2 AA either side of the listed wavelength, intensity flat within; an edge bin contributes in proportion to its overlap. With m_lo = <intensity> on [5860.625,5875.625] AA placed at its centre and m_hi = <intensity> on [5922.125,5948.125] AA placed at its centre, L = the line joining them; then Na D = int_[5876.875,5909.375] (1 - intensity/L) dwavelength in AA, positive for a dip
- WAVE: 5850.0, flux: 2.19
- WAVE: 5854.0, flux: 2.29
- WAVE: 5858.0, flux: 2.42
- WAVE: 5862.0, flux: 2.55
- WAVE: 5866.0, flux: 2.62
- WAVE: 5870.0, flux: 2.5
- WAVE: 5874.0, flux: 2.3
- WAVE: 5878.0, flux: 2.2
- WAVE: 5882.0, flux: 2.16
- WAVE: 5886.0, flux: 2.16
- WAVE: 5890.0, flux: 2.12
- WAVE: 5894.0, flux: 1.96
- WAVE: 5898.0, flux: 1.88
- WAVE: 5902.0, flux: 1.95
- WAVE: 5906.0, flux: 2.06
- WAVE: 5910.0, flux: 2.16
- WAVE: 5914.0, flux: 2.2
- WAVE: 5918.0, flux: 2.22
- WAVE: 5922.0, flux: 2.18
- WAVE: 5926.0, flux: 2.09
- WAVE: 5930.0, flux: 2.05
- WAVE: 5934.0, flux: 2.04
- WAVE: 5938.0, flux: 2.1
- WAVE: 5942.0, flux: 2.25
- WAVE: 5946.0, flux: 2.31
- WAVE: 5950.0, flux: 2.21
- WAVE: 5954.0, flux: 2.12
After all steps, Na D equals 4.16 AA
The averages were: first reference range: 2.49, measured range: 2.06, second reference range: 2.14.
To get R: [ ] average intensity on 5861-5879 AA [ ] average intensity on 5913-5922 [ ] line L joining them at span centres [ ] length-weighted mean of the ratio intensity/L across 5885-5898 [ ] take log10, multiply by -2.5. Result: 0.14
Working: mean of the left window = 2.44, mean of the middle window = 2.04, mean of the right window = 2.2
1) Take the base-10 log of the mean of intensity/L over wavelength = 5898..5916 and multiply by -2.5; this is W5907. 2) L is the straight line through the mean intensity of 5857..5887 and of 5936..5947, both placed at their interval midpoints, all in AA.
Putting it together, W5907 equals 0.11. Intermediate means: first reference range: 2.37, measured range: 2.07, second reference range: 2.21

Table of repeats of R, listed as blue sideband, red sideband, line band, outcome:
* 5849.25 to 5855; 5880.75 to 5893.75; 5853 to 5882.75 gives -0.10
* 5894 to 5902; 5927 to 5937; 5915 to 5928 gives -0.08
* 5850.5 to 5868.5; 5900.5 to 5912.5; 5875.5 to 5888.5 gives 0.04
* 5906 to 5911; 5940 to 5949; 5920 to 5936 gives 0.06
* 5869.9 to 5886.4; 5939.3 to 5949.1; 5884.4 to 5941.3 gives 0.08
